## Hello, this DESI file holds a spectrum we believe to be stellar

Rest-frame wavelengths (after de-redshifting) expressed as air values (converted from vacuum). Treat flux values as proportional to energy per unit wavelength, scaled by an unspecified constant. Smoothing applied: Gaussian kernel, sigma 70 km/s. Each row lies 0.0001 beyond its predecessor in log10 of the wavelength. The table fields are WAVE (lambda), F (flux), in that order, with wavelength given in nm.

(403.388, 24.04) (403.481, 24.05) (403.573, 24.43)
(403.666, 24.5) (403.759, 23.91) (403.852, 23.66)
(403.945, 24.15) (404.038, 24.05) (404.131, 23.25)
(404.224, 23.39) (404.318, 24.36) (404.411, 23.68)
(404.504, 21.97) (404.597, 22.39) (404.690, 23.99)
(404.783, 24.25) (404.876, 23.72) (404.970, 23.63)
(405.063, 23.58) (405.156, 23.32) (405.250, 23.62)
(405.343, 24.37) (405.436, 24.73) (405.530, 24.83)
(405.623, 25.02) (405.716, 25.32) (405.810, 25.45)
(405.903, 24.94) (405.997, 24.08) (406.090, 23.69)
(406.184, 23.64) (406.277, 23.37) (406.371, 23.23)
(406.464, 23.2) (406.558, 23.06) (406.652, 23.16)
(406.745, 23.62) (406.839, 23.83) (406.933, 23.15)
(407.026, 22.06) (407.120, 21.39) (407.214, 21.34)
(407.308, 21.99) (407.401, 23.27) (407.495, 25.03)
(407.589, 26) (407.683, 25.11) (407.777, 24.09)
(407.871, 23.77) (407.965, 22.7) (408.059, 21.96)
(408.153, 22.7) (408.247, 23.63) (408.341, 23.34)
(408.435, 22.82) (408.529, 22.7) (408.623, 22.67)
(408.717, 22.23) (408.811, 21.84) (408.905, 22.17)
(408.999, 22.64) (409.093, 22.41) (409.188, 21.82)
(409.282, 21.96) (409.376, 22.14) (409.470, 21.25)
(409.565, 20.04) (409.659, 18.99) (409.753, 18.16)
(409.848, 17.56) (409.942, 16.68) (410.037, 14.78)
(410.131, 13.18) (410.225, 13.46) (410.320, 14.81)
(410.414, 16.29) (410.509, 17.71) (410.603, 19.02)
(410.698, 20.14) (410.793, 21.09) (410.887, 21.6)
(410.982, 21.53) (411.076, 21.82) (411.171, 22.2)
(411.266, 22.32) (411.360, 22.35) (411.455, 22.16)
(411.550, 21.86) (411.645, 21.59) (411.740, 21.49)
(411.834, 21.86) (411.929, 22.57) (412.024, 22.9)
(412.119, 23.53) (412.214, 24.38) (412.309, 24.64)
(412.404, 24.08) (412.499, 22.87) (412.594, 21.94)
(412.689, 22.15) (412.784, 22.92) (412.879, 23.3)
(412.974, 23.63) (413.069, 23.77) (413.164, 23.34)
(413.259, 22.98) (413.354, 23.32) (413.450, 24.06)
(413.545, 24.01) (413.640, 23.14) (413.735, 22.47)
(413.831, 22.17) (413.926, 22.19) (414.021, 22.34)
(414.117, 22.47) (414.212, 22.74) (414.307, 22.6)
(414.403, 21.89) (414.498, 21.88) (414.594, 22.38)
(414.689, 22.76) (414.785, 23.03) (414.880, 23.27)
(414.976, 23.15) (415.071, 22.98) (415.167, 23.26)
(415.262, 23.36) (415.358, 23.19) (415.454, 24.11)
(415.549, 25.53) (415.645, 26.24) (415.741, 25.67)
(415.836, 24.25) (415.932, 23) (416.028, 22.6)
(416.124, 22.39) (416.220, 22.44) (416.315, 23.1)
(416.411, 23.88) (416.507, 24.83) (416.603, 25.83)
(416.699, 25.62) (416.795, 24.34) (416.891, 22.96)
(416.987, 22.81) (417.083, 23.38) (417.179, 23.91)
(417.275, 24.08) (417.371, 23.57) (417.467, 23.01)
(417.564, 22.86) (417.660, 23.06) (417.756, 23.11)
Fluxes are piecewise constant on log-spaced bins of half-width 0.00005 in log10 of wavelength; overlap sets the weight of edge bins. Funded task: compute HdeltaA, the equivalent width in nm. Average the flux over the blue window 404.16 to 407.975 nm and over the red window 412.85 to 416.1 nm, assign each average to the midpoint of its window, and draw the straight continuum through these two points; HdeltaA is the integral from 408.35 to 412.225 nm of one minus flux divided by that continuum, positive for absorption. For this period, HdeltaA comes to 0.48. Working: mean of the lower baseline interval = 23.7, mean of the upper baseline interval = 23.3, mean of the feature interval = 20.5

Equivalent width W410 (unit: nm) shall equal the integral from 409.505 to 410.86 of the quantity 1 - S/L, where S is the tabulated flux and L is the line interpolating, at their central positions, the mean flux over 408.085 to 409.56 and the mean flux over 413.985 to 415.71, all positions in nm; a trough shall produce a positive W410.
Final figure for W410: 0.31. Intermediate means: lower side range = 22.3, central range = 17.4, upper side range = 23.2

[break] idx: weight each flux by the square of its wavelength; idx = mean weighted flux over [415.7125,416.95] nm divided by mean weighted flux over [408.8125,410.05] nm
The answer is 1.22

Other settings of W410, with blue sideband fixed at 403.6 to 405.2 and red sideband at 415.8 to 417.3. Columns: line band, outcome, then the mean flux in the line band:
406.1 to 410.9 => 0.47 nm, 21.4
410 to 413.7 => 0.35 nm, 21.4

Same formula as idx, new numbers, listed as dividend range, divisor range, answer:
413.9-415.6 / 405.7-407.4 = 1.03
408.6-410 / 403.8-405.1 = 0.90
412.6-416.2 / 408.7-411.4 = 1.20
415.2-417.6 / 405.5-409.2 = 1.07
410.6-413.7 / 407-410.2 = 1.07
